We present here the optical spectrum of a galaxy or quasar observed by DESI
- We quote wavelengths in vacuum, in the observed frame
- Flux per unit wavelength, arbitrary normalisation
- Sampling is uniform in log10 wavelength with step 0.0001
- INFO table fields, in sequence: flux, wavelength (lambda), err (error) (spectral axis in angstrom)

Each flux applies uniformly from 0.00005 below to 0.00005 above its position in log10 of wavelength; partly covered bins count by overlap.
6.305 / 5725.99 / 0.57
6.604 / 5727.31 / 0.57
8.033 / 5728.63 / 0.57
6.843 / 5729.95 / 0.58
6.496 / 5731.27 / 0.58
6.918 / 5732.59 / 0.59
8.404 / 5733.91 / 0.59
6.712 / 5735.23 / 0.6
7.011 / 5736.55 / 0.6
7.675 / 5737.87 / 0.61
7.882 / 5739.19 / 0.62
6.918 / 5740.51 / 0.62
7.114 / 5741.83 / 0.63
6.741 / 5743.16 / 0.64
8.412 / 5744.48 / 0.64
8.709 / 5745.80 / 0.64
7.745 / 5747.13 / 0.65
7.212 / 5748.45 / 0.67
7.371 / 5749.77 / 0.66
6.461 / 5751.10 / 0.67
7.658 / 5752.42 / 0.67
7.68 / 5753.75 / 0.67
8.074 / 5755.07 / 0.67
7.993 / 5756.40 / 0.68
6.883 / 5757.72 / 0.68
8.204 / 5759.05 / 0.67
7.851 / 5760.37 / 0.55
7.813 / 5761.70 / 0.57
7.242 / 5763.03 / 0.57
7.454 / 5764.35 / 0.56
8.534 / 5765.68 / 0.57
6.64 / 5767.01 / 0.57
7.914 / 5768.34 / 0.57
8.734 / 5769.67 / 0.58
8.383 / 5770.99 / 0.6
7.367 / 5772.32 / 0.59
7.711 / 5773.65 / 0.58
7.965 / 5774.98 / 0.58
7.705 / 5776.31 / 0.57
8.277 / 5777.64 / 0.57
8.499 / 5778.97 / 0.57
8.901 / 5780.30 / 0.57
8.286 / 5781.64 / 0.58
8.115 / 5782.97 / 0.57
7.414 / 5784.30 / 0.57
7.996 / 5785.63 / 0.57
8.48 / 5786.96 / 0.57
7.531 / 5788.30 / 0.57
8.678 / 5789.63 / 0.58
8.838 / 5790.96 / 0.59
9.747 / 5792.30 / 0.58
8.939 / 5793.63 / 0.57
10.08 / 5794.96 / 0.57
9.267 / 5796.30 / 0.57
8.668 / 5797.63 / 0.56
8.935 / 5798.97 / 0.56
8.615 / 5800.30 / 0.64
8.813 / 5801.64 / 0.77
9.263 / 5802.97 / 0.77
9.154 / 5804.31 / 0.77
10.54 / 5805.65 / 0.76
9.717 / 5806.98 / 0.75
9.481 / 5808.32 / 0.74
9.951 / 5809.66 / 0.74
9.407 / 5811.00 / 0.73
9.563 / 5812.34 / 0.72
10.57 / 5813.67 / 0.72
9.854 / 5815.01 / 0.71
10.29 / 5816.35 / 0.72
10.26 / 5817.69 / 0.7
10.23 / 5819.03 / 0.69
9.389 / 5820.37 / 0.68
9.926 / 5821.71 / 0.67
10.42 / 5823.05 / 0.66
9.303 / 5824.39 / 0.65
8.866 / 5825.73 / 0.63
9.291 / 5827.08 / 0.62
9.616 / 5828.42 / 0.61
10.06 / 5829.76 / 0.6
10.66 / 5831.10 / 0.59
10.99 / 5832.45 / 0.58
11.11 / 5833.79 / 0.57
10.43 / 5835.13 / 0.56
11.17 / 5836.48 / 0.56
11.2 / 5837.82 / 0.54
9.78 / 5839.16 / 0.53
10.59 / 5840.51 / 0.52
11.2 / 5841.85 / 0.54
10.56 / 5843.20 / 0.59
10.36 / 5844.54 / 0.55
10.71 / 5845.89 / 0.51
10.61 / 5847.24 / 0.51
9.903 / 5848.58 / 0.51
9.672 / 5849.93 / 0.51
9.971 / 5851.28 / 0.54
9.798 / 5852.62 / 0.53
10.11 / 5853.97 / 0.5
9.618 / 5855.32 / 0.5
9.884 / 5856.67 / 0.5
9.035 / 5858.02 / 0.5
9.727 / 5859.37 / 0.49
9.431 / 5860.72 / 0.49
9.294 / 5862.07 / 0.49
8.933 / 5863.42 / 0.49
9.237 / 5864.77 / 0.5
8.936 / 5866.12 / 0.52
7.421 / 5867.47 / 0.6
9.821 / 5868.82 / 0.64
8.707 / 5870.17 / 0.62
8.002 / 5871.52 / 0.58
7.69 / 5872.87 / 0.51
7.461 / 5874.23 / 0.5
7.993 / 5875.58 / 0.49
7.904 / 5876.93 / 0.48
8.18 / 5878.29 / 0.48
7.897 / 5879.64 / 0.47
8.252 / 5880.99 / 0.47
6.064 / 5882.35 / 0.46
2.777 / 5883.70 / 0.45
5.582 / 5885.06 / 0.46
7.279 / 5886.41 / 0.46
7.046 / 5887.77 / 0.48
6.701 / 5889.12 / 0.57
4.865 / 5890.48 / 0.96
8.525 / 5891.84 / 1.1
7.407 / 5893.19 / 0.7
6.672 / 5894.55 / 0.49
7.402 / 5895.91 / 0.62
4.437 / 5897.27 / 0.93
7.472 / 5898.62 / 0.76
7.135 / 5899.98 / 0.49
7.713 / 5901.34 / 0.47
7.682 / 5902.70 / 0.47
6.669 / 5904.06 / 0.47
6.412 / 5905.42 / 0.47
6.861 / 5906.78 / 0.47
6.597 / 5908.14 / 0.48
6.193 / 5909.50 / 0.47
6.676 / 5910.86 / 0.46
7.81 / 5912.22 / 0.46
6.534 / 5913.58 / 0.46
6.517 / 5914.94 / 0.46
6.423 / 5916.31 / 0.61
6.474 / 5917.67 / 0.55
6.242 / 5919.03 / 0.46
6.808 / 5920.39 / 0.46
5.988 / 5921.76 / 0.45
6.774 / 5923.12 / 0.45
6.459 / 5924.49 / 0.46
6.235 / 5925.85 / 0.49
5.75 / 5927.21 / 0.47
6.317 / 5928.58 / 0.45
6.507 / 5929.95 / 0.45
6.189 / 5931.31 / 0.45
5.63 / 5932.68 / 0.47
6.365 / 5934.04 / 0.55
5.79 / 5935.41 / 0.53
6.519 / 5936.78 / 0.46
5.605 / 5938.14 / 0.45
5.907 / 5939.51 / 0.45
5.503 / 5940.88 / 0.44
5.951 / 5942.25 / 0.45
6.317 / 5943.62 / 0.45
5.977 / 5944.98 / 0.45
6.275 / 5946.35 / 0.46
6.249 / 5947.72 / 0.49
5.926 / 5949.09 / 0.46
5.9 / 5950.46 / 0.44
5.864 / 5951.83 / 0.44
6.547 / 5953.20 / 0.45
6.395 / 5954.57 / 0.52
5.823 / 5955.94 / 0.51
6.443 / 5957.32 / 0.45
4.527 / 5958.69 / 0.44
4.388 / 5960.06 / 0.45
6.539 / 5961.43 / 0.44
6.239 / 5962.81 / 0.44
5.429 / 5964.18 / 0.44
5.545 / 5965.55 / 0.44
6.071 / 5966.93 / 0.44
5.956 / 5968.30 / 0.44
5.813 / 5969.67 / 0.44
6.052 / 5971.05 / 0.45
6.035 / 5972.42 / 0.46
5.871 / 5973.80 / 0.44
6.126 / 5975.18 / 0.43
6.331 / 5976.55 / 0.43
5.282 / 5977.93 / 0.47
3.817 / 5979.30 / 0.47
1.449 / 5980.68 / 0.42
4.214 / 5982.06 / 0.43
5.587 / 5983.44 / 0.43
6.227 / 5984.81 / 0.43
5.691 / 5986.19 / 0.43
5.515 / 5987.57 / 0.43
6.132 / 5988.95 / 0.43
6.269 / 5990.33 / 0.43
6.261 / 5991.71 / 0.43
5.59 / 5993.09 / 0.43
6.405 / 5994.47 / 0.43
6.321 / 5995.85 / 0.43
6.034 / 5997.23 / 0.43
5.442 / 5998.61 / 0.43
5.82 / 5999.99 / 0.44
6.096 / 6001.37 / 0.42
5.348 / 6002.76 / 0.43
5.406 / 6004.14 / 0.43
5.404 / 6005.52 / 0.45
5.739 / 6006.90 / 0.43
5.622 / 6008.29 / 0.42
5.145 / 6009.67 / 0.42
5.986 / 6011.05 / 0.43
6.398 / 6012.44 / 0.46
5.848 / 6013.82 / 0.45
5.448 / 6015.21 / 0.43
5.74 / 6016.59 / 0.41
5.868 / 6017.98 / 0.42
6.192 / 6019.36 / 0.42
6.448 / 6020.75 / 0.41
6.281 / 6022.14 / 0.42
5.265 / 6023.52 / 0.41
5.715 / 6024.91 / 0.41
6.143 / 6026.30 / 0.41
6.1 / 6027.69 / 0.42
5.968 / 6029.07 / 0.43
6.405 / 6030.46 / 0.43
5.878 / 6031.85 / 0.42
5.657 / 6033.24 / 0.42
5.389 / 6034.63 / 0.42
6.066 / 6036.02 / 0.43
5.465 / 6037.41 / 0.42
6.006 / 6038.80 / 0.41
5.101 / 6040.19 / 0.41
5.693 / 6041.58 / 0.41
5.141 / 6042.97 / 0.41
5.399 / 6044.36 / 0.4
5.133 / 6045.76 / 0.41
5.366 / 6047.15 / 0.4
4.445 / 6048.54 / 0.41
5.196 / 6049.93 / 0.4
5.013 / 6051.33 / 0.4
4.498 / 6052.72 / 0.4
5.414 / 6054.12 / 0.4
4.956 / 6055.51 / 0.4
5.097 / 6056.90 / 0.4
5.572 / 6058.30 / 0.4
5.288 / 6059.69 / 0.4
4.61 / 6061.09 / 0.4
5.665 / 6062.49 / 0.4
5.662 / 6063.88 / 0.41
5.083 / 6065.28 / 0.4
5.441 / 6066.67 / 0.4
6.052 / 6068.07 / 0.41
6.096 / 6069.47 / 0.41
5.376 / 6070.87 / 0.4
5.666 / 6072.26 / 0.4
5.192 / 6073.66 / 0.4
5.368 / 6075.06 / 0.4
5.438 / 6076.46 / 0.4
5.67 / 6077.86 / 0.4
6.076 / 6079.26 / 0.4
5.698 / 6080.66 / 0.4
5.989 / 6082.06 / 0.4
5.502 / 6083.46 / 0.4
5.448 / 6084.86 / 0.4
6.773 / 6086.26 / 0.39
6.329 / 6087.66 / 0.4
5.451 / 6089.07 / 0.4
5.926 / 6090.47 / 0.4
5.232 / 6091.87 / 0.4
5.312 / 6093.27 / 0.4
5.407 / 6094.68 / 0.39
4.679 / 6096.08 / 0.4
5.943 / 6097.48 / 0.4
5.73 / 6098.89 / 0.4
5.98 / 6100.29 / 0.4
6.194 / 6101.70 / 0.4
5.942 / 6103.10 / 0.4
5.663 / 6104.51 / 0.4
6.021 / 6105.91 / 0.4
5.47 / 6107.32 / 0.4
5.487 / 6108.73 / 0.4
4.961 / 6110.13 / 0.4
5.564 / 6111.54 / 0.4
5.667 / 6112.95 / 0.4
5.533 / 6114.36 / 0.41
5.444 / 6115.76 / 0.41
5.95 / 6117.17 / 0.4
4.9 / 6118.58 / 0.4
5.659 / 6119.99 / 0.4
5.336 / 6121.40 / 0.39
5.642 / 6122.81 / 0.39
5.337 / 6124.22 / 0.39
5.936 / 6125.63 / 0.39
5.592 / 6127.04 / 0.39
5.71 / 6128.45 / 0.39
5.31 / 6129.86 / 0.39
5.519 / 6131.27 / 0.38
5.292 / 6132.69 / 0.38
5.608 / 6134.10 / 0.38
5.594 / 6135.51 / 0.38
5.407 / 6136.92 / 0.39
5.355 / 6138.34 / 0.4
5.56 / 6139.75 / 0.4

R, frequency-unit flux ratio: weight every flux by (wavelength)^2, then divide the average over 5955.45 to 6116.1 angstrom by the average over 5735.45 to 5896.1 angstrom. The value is 0.7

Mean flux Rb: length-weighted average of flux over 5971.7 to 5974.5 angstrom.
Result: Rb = 5.95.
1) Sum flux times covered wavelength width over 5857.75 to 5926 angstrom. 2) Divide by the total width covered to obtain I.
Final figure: 7.26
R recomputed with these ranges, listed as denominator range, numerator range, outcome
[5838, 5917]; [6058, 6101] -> 0.74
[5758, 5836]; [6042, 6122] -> 0.67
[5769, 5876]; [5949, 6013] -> 0.64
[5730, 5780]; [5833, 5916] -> 1.13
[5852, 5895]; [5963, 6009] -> 0.73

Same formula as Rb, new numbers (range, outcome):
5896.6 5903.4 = 6.89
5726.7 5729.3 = 7.33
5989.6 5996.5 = 6.17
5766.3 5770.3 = 7.75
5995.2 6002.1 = 5.94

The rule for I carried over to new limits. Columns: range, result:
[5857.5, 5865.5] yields 9.28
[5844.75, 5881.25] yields 9.07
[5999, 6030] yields 5.82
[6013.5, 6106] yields 5.61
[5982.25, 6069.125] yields 5.64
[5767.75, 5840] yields 9.27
